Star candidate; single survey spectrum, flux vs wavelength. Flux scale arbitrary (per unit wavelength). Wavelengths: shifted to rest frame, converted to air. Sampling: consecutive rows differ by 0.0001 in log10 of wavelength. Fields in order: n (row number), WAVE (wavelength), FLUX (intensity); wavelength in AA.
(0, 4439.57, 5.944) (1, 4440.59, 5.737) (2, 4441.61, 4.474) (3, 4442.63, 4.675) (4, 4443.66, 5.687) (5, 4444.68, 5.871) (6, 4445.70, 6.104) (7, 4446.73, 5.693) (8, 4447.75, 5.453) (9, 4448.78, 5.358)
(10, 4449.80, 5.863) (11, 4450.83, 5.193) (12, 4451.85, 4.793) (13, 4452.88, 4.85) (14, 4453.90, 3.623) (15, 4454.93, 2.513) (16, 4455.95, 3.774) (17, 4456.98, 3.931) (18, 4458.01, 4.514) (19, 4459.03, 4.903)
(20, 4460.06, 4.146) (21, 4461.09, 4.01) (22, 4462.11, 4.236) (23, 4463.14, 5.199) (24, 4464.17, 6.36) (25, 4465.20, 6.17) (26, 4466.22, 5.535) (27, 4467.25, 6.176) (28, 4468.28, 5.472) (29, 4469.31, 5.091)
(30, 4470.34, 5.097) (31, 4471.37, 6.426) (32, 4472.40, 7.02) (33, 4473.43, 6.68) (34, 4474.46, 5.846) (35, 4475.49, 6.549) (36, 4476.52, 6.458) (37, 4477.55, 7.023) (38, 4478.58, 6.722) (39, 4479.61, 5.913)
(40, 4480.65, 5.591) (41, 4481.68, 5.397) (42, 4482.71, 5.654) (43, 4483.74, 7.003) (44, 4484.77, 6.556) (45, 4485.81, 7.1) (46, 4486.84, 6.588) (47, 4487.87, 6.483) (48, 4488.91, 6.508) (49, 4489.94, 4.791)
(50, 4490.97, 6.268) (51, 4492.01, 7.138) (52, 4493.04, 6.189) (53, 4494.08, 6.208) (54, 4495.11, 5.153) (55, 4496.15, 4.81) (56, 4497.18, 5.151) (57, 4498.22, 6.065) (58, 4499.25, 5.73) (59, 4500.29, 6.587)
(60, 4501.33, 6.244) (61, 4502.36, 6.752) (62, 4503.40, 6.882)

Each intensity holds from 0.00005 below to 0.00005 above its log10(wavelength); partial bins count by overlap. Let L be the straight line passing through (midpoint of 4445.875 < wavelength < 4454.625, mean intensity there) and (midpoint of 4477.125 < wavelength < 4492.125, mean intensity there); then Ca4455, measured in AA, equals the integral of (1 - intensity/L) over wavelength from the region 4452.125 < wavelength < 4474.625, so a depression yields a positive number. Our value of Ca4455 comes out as 2.1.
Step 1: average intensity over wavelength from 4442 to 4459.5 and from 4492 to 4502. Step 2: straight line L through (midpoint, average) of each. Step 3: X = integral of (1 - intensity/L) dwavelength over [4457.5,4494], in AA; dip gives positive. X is -3.3 AA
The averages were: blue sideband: 4.87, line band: 5.91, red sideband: 5.88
